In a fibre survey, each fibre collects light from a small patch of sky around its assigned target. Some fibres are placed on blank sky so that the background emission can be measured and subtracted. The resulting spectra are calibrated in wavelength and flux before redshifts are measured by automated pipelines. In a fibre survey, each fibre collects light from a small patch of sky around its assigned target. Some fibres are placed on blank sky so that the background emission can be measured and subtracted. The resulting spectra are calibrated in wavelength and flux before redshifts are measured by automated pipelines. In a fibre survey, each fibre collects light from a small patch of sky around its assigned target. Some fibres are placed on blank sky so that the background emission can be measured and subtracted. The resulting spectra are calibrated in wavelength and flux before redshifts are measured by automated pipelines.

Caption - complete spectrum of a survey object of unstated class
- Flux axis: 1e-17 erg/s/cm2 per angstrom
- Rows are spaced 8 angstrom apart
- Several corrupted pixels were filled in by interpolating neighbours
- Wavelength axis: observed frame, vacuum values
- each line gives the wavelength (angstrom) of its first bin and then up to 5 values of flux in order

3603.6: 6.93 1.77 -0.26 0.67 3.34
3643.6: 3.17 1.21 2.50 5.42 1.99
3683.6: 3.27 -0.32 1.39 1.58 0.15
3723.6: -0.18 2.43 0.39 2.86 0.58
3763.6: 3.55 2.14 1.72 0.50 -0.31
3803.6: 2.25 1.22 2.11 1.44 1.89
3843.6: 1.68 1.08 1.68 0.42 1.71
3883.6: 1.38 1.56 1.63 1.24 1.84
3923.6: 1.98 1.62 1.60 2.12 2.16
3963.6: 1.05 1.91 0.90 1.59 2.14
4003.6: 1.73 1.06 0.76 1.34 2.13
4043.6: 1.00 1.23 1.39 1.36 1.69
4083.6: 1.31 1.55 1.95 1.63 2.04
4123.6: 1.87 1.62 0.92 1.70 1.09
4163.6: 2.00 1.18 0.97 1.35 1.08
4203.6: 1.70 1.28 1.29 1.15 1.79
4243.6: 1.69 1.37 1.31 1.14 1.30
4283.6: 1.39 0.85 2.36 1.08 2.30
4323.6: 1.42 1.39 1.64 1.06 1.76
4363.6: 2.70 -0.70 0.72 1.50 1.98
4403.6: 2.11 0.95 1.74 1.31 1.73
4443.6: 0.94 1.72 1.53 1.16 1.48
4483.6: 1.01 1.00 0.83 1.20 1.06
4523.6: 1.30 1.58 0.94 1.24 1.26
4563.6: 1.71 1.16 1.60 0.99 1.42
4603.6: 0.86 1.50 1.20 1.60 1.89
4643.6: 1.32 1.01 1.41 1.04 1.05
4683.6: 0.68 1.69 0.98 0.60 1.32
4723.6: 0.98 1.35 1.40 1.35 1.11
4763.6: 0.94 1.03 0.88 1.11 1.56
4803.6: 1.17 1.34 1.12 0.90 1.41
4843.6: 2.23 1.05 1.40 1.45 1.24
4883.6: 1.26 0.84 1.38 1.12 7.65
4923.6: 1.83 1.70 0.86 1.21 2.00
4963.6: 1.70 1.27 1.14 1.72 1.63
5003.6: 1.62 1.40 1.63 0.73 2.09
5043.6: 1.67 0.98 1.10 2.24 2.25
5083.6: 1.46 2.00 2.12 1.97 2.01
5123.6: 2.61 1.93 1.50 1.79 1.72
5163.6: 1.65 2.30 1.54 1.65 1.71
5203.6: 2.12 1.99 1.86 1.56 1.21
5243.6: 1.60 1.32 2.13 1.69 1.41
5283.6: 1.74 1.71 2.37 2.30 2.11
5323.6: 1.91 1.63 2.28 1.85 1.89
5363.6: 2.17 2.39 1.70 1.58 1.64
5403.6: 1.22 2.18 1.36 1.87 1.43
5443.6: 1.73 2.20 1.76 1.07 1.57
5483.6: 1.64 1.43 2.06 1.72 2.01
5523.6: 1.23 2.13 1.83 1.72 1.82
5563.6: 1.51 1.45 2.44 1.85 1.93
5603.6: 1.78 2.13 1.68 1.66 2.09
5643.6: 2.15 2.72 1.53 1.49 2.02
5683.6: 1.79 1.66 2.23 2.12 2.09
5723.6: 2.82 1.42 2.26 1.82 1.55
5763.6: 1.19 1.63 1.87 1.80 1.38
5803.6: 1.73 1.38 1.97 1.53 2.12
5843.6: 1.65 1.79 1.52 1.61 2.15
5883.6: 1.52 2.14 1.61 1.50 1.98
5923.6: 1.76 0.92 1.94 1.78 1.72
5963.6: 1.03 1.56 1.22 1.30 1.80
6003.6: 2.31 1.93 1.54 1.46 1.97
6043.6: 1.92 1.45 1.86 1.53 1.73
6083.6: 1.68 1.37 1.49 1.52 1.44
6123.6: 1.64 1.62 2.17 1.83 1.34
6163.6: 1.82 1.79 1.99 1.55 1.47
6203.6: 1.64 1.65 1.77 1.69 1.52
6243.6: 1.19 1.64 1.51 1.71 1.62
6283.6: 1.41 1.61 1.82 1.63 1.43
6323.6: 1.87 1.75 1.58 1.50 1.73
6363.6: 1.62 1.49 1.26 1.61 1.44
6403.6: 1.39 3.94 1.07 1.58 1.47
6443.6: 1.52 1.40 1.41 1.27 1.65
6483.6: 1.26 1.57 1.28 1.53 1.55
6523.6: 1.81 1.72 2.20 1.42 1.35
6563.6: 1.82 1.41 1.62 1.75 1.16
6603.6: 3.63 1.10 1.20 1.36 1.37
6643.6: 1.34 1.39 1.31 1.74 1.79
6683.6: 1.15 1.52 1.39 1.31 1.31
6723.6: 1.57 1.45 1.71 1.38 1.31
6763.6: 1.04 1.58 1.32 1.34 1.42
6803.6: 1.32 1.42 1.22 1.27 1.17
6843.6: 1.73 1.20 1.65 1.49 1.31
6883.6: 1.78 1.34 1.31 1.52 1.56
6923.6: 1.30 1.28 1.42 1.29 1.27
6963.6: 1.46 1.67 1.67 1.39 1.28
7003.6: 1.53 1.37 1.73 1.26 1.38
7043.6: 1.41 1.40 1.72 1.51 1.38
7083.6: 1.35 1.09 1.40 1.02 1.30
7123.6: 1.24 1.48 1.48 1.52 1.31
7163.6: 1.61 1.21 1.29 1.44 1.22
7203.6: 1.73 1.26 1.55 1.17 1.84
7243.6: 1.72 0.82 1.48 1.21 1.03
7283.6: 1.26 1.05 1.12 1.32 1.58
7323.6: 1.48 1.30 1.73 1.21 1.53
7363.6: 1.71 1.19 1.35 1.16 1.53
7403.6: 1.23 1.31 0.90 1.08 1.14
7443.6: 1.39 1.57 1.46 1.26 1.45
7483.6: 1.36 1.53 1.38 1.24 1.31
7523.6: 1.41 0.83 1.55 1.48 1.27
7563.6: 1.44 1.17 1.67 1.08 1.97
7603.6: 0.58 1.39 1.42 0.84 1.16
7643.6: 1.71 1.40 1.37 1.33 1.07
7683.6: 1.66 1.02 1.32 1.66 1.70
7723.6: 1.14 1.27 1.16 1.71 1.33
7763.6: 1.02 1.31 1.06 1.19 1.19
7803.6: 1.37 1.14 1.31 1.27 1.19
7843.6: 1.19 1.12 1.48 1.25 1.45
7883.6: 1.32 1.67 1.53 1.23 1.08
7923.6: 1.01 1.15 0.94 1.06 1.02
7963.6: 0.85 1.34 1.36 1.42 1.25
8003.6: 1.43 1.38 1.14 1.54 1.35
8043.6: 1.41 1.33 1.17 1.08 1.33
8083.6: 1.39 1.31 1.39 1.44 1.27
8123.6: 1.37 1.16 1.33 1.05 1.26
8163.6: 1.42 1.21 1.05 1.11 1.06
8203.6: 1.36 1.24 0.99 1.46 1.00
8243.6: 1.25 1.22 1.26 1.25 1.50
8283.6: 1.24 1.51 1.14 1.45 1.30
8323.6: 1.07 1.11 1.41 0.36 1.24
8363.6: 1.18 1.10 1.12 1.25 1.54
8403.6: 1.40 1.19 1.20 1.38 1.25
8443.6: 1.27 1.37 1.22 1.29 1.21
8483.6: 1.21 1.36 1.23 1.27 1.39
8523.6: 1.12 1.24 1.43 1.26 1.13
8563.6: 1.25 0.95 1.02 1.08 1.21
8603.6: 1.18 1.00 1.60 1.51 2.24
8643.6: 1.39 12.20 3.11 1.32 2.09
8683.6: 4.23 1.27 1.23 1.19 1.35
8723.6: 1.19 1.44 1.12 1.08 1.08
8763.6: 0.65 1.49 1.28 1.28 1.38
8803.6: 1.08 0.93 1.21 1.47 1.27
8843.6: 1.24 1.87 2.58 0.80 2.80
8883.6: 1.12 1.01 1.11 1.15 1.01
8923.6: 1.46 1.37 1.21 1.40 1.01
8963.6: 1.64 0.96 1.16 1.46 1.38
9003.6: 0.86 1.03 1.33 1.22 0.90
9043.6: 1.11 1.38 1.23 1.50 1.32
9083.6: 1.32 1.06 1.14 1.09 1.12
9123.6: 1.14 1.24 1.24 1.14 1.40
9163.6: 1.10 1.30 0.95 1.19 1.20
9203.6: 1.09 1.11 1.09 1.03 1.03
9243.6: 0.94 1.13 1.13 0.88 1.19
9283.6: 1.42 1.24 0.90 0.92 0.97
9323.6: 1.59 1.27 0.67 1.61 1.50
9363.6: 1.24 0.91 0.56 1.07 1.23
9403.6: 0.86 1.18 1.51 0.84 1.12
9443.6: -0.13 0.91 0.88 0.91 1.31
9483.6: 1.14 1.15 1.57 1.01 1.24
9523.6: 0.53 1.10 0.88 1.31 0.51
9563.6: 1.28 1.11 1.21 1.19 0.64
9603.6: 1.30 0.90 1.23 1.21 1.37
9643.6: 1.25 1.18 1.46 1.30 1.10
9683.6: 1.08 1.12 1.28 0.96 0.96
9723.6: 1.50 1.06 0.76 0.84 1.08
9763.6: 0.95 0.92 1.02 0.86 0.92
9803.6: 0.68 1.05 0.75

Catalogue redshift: 0.32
